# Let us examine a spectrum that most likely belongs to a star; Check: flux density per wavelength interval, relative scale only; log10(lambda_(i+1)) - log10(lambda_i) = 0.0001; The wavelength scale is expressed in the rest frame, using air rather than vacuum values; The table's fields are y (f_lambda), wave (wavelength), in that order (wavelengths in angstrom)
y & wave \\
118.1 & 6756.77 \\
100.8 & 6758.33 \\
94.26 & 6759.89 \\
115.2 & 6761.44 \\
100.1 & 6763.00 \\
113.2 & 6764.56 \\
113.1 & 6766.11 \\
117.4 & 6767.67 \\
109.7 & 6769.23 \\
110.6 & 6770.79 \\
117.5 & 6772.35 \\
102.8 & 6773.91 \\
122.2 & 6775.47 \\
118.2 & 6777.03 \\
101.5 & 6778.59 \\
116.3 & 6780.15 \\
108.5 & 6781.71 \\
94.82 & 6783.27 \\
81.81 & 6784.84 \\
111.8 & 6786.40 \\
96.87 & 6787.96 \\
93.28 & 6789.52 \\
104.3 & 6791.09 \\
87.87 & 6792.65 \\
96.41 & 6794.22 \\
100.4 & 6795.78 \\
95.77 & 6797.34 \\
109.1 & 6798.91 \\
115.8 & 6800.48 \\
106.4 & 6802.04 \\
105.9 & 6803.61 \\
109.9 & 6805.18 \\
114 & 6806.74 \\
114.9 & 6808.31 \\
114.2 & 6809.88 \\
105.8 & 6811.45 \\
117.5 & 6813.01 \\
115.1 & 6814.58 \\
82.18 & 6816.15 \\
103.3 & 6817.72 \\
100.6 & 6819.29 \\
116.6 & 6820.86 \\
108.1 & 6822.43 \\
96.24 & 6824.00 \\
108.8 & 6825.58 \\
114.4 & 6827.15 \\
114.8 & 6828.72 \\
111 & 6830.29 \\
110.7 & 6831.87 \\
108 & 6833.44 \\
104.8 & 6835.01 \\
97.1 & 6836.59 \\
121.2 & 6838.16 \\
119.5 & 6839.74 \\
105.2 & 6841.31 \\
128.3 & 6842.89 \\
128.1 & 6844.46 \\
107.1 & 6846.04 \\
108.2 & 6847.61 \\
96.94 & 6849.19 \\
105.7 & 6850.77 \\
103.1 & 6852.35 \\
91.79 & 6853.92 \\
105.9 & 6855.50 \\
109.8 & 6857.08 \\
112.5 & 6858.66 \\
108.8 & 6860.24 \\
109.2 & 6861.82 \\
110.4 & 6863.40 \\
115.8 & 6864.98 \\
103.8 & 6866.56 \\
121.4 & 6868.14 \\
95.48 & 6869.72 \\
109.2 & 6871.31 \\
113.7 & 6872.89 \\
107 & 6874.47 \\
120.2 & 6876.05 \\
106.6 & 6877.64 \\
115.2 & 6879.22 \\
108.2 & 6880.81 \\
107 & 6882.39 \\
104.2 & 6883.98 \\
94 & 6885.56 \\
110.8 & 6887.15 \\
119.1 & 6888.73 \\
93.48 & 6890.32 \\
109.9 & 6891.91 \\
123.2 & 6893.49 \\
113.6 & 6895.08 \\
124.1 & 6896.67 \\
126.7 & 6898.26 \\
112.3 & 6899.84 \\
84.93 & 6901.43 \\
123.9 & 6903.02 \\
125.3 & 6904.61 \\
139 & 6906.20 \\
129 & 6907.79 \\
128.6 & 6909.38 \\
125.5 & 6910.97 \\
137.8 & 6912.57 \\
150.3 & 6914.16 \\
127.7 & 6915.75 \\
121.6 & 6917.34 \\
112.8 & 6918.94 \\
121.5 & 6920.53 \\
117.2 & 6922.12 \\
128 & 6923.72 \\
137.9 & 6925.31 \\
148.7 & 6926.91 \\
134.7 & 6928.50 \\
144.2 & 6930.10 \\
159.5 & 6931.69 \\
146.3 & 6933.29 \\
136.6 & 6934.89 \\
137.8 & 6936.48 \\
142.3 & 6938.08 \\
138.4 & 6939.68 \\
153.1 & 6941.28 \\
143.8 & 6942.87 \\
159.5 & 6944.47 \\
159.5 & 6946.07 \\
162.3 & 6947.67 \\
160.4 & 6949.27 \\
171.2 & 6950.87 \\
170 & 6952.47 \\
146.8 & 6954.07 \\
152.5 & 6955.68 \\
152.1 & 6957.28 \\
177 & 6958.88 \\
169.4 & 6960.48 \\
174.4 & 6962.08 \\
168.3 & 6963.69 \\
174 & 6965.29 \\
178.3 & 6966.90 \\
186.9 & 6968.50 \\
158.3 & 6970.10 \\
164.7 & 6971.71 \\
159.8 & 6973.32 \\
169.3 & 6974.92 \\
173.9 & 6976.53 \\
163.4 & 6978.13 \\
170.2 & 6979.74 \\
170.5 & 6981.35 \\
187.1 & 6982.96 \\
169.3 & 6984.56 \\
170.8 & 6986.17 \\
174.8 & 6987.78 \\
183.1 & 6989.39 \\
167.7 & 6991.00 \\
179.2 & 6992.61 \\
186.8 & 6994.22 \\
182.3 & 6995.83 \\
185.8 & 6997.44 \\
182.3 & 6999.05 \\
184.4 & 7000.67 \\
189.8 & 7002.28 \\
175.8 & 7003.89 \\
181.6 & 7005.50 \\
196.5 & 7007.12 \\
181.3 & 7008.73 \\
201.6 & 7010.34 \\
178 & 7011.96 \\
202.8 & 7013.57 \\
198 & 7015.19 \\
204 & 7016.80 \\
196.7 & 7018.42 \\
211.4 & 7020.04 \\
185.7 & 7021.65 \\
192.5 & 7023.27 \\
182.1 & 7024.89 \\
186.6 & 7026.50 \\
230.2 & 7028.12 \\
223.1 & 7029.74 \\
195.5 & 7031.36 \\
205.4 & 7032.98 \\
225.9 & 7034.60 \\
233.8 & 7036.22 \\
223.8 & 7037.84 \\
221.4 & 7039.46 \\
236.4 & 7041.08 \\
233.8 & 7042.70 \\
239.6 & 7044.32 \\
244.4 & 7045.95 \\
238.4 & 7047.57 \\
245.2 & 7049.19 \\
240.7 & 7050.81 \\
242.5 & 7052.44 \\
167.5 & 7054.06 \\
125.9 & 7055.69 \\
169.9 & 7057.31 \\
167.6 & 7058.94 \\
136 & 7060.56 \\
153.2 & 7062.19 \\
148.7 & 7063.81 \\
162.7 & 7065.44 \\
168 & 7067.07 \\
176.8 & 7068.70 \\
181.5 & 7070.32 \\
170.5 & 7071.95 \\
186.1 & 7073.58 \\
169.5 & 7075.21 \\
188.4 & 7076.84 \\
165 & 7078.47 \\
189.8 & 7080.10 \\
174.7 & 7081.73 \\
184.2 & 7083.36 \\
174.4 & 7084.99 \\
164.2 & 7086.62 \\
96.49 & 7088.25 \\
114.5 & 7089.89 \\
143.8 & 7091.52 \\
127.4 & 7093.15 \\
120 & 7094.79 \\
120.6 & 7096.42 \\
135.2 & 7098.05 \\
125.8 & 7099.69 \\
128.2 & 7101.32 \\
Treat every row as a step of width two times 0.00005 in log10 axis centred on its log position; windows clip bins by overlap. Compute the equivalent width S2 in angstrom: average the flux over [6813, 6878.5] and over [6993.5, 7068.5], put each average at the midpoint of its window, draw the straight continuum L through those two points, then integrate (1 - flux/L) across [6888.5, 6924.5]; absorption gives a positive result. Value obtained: 4.2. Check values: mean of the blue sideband 109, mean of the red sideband 197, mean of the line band 122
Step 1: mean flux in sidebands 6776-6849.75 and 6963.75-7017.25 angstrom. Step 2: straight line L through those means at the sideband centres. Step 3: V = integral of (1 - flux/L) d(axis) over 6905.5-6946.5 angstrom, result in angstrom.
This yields 4.2 angstrom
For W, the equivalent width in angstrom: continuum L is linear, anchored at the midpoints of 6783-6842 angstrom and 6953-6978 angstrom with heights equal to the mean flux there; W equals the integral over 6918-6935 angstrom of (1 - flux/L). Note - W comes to 1.8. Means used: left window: 106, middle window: 135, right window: 167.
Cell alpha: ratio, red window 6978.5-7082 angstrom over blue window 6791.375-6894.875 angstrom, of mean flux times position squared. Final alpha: 1.9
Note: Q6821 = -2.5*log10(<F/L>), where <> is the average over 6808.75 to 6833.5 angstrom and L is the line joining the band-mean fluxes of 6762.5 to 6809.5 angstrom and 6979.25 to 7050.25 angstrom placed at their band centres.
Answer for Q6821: 0.12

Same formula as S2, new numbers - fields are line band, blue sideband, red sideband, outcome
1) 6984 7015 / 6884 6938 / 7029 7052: 2.09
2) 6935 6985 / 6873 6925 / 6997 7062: -1.95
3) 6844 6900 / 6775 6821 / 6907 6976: 8.06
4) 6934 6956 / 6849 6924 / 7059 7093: -3.99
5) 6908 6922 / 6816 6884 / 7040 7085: 0.59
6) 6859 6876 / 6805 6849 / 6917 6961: 1.83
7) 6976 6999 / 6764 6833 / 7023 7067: 0.48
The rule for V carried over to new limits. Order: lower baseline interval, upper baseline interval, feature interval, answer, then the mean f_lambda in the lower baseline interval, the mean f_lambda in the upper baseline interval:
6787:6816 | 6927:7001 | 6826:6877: 5.5 angstrom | 105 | 165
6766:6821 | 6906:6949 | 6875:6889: 2.1 angstrom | 106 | 139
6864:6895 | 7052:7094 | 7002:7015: -3.9 angstrom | 109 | 163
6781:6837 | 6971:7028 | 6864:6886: 3.8 angstrom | 105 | 183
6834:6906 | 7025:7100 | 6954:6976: -3.2 angstrom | 111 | 182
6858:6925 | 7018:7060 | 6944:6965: -1.0 angstrom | 116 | 210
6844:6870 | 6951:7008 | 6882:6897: 1.9 angstrom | 108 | 174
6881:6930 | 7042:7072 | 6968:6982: -1.4 angstrom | 121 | 190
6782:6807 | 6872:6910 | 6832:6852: -0.6 angstrom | 101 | 114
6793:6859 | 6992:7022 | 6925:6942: 1.4 angstrom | 108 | 190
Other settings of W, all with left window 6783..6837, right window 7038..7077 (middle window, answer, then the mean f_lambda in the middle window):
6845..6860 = 1.9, 105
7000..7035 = -3.5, 197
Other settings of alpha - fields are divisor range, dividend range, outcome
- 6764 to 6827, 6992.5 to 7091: 1.91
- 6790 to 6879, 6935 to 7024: 1.67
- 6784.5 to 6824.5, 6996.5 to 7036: 2.00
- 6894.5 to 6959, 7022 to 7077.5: 1.48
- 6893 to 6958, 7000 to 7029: 1.44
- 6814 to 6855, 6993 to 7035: 1.90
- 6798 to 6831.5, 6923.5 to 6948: 1.39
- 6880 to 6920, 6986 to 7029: 1.65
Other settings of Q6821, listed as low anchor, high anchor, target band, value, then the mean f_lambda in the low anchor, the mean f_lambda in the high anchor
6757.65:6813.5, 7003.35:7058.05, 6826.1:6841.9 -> 0.14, 107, 207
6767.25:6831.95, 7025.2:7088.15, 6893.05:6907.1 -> 0.18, 107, 193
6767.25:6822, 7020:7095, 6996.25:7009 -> -0.09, 106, 187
